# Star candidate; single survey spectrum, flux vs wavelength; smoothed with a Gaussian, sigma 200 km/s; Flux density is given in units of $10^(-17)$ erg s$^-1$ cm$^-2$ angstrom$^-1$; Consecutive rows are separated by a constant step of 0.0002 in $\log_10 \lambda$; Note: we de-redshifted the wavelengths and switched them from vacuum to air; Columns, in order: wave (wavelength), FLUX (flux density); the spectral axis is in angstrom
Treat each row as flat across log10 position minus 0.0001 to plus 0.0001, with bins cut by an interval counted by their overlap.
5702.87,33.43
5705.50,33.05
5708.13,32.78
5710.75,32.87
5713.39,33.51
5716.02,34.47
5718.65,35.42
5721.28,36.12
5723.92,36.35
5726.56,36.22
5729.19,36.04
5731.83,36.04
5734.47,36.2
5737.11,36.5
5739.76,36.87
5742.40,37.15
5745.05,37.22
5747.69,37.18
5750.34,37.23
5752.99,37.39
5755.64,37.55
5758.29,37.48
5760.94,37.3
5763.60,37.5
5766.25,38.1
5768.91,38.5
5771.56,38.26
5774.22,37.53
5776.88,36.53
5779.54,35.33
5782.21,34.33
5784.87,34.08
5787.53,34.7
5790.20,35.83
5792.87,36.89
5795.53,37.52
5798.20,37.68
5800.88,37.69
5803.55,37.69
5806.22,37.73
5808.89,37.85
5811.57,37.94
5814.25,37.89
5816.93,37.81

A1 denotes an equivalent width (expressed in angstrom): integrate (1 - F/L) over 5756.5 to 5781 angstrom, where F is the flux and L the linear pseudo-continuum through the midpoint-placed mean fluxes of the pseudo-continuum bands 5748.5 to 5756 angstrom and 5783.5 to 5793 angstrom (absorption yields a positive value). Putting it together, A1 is -0.7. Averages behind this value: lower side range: 37.3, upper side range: 35.2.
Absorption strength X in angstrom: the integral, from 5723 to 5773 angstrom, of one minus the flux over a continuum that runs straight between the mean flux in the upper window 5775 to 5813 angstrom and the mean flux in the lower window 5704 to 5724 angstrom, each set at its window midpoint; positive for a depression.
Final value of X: -2.7 angstrom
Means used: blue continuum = 34.2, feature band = 37.1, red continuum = 36.6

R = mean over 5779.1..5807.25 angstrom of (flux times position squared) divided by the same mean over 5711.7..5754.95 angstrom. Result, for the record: 1.02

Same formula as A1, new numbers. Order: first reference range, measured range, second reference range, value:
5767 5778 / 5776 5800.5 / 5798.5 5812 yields 1.2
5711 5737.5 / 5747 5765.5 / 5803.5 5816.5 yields -0.5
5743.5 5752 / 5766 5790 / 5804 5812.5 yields 0.8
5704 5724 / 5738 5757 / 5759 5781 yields -0.6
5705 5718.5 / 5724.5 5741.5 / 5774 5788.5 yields -1.1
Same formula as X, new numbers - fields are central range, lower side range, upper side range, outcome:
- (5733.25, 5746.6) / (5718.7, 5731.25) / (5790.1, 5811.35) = -0.15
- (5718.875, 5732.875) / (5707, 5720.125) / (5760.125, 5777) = -0.55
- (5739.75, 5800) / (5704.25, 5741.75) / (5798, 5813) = -0.39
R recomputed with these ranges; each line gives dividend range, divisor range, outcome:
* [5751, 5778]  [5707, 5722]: 1.12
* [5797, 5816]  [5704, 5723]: 1.14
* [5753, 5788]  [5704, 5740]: 1.07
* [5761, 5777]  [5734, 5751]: 1.03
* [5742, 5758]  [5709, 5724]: 1.09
